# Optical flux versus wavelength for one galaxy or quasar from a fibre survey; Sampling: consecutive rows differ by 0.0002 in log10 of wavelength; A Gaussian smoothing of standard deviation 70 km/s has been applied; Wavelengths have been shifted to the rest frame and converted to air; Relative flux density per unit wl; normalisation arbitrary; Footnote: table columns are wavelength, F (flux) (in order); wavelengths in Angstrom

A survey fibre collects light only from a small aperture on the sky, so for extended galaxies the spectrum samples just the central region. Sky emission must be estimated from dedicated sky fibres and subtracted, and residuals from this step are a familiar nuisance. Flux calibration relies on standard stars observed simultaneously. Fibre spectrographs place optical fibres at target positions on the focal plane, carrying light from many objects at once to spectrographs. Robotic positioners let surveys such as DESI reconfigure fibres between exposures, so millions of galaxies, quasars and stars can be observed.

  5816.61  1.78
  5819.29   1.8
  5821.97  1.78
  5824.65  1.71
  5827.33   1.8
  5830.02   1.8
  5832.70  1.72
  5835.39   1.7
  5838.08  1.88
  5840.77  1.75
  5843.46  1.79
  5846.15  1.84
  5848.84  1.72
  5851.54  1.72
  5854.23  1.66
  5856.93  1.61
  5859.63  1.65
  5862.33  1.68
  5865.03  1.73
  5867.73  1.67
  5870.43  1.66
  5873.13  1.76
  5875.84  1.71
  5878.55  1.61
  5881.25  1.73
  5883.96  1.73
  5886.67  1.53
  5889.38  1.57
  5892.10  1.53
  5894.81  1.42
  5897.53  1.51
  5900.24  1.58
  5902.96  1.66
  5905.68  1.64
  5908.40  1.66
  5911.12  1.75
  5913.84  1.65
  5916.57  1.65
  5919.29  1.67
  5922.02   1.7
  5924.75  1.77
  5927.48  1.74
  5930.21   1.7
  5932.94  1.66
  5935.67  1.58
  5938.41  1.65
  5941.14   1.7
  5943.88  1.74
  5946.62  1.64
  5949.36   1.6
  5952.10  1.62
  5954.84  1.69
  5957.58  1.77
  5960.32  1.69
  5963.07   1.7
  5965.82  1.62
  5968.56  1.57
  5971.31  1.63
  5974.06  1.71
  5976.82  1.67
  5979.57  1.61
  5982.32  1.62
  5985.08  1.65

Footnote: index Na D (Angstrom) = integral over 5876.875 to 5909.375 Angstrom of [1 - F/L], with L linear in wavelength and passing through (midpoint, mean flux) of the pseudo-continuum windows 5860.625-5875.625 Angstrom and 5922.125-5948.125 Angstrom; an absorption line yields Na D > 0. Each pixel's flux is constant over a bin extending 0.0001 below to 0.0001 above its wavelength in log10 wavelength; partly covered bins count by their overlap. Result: 1.86 Angstrom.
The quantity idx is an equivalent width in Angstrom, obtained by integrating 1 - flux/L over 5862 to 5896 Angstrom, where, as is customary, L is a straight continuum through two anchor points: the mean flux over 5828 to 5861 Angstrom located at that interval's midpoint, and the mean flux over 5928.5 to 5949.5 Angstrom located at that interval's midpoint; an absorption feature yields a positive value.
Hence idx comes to 1.4 Angstrom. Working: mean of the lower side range 1.74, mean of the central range 1.64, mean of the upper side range 1.66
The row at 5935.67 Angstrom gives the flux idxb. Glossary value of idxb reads 1.58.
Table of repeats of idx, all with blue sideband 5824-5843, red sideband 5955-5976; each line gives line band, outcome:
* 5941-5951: 0.1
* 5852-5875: 0.9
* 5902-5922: 0.5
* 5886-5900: 1.7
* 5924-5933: -0.1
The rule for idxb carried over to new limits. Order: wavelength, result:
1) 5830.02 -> 1.8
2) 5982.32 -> 1.62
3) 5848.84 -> 1.72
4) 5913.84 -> 1.65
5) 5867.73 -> 1.67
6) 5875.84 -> 1.71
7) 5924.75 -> 1.77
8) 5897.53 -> 1.51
